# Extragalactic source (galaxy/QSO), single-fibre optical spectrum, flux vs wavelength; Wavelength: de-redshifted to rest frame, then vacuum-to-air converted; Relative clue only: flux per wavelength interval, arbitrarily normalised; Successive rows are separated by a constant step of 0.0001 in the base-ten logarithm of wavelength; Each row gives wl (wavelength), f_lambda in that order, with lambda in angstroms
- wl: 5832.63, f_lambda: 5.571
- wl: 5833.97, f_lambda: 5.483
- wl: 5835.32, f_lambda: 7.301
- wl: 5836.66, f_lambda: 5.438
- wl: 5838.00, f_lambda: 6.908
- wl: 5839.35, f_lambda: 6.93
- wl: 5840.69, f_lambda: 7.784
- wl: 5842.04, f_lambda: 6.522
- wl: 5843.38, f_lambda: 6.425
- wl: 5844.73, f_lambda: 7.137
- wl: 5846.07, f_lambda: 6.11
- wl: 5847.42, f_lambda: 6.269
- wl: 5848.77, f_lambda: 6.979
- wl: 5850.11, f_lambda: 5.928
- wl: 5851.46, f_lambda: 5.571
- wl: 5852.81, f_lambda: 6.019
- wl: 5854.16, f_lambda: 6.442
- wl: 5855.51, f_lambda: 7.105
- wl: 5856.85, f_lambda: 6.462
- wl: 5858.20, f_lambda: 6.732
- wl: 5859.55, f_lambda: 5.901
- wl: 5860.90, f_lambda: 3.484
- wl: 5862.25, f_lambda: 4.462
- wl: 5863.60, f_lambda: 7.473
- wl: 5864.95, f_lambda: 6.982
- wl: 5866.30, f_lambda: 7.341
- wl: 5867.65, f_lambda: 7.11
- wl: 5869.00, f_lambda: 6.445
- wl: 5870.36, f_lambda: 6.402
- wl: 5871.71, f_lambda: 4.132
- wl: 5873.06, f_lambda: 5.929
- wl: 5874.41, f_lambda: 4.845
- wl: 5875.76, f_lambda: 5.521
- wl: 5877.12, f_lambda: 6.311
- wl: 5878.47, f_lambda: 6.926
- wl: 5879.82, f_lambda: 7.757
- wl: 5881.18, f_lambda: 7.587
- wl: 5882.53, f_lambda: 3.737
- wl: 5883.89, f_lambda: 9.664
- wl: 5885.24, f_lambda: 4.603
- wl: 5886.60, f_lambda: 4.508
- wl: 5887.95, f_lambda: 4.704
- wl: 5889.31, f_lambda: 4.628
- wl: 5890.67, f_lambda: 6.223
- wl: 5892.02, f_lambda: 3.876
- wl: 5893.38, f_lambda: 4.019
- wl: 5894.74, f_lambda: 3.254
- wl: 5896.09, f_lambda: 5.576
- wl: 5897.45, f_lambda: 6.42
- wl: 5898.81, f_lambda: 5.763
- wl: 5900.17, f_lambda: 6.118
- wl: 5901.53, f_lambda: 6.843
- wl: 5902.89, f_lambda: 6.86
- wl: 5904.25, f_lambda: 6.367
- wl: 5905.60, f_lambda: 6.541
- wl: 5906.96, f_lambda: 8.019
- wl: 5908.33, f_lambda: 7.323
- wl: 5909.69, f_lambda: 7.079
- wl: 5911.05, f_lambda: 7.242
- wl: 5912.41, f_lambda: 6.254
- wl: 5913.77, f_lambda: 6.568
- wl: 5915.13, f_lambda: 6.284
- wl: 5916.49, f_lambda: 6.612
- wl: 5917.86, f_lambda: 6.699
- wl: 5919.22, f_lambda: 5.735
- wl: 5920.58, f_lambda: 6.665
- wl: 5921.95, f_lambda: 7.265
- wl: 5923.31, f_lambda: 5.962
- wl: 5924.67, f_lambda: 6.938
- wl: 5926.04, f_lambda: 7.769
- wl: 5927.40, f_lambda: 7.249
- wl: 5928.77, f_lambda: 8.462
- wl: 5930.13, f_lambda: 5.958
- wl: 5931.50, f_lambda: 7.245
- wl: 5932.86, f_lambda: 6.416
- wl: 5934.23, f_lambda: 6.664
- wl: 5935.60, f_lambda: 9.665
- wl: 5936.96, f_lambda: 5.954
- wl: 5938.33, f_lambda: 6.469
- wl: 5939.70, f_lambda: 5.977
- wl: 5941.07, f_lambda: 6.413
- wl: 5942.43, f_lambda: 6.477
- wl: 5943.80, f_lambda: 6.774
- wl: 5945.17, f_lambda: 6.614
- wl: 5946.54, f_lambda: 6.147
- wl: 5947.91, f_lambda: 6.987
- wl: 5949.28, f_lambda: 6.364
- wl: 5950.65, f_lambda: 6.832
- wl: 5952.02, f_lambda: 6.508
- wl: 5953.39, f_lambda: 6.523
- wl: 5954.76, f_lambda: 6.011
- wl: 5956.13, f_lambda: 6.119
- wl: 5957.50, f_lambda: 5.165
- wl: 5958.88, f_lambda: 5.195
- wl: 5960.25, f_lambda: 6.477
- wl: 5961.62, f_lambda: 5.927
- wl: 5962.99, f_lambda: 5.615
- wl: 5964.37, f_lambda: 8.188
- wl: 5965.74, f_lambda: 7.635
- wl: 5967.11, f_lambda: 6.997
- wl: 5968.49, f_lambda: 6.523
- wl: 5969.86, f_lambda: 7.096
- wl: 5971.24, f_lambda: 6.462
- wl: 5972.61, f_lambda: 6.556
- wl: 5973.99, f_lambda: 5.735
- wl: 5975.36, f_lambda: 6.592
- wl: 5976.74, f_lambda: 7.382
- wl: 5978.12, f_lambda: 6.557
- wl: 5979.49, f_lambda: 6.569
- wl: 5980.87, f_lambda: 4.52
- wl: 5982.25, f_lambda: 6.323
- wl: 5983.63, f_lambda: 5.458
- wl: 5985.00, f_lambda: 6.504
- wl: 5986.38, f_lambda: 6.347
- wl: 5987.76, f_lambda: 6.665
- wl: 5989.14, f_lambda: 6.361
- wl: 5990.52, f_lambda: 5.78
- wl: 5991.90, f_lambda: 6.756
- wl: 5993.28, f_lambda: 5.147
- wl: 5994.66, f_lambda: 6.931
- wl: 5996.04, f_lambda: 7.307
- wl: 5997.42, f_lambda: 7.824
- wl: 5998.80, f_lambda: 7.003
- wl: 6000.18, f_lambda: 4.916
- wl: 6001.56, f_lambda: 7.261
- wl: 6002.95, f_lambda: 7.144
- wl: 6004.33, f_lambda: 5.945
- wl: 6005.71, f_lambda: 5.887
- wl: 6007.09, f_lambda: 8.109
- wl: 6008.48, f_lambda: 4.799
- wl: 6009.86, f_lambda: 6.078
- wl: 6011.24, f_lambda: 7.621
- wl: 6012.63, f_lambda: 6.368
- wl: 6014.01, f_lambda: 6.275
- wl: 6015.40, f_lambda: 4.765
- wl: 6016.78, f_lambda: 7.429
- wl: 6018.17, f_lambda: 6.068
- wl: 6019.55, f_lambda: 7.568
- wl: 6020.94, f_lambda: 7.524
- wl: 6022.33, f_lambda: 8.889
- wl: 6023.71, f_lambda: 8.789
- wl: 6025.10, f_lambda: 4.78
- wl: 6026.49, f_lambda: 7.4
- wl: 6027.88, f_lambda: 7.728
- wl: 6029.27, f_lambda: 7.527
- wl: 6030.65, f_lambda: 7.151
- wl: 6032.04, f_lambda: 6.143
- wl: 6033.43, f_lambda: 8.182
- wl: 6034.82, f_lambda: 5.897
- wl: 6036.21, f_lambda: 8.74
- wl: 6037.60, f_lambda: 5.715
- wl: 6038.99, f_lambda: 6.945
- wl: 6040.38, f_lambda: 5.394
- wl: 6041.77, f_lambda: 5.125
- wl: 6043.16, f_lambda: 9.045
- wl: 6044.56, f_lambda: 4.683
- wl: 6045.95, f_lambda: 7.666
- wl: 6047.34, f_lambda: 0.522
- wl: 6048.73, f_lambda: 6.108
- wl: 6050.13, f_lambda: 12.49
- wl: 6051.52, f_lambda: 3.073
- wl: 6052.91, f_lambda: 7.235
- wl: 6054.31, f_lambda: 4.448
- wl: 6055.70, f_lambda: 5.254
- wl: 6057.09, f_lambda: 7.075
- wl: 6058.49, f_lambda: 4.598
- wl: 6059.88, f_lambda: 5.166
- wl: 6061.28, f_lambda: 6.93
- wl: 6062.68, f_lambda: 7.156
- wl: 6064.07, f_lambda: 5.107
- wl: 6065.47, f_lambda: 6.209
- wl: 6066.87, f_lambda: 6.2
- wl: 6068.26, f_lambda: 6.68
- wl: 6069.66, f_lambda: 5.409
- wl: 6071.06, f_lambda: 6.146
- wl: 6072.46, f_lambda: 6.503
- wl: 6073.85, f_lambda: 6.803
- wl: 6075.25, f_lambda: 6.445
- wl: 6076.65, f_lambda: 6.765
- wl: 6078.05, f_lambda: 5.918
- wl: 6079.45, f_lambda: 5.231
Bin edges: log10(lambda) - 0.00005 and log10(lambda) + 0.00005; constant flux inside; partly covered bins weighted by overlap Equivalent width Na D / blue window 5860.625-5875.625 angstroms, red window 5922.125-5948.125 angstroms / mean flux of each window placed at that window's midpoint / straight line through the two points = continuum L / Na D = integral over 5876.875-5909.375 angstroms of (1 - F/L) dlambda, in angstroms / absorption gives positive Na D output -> 1.5 angstroms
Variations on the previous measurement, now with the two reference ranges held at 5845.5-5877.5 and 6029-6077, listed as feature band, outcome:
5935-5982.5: -2.36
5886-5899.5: 2.68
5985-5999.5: -0.90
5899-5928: -2.97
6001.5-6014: -0.58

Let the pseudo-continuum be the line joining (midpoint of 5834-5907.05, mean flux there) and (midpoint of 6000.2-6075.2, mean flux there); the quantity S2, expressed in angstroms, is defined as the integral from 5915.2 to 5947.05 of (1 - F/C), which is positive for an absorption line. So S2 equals -2.8 angstroms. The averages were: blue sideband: 6.1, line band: 6.78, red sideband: 6.47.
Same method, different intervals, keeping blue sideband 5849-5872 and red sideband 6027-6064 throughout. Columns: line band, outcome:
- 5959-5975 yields -0.82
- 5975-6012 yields -0.73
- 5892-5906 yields 1.22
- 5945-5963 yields 0.24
